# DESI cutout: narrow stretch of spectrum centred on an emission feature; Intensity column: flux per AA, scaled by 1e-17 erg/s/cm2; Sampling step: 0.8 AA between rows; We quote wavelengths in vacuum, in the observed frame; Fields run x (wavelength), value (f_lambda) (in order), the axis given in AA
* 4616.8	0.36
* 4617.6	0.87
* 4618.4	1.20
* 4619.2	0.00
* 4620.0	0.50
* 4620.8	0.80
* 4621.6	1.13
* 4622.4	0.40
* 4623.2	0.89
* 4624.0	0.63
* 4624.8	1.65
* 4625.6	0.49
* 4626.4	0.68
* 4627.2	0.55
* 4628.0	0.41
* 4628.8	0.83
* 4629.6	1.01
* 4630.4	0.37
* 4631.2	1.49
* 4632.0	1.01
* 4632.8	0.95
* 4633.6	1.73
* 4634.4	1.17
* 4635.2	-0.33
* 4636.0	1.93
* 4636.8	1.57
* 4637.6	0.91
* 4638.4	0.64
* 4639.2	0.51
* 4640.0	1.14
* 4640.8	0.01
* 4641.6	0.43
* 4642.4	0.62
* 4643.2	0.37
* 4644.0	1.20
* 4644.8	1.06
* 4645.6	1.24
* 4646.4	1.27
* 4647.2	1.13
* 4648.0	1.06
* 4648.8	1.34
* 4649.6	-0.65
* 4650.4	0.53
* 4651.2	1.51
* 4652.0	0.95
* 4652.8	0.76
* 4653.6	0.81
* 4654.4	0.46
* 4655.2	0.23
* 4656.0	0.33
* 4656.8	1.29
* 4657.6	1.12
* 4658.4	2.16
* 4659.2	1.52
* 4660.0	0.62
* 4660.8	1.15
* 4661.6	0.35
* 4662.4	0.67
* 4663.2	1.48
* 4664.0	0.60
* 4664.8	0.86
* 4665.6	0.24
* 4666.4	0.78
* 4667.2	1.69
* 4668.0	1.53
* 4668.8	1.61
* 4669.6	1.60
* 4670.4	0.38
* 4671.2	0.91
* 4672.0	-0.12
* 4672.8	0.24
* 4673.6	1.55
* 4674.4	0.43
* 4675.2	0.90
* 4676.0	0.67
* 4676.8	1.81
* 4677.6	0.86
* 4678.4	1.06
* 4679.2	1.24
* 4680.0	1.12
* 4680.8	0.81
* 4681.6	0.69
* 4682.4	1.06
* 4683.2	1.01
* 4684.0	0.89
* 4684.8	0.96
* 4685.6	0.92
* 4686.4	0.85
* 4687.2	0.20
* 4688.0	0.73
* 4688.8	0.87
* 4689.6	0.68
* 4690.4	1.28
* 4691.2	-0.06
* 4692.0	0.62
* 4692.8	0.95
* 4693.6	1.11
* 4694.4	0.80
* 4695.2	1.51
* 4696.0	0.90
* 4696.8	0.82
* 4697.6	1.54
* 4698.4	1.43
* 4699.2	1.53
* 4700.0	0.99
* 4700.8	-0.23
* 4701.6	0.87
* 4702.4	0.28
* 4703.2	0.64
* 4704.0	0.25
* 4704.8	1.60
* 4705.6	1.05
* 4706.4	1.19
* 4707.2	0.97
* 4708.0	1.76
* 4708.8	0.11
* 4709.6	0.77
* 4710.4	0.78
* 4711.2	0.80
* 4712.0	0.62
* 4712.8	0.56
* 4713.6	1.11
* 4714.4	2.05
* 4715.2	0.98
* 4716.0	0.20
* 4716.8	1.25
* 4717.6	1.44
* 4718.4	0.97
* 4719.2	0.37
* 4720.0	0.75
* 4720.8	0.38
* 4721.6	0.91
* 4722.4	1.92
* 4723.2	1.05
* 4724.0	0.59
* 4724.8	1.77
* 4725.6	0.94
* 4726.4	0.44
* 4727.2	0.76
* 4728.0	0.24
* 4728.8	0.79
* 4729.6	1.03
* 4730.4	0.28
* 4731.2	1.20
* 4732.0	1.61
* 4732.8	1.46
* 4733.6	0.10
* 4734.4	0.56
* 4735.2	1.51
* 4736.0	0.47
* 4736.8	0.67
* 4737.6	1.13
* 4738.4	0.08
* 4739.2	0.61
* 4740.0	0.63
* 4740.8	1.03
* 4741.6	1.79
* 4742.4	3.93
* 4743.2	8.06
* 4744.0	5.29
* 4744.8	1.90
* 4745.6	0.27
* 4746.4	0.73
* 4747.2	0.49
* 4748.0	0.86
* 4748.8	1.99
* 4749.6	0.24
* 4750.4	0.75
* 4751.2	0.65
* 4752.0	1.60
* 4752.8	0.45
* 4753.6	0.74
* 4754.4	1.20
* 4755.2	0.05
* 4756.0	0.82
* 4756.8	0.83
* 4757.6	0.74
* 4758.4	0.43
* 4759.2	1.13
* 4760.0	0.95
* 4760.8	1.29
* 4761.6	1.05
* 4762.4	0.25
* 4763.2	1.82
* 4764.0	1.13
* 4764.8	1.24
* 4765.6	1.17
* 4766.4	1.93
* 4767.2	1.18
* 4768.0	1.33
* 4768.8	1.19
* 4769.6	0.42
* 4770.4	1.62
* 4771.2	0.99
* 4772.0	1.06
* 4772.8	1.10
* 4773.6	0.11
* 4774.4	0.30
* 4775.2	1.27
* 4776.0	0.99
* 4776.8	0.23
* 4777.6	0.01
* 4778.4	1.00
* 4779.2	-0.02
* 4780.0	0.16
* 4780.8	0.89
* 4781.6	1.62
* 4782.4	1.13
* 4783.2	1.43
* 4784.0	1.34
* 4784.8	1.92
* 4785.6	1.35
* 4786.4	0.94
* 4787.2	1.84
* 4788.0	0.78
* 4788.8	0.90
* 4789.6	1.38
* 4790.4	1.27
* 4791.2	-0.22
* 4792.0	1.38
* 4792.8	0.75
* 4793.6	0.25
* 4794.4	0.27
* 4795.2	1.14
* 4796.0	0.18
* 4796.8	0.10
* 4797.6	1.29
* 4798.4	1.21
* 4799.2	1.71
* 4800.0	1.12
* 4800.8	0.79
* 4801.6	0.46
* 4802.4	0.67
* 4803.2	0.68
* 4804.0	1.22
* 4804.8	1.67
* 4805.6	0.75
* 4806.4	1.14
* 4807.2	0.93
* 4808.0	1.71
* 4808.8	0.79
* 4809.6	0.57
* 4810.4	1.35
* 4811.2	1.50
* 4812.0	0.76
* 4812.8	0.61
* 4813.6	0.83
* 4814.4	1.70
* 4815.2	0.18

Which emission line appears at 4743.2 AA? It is H-gamma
